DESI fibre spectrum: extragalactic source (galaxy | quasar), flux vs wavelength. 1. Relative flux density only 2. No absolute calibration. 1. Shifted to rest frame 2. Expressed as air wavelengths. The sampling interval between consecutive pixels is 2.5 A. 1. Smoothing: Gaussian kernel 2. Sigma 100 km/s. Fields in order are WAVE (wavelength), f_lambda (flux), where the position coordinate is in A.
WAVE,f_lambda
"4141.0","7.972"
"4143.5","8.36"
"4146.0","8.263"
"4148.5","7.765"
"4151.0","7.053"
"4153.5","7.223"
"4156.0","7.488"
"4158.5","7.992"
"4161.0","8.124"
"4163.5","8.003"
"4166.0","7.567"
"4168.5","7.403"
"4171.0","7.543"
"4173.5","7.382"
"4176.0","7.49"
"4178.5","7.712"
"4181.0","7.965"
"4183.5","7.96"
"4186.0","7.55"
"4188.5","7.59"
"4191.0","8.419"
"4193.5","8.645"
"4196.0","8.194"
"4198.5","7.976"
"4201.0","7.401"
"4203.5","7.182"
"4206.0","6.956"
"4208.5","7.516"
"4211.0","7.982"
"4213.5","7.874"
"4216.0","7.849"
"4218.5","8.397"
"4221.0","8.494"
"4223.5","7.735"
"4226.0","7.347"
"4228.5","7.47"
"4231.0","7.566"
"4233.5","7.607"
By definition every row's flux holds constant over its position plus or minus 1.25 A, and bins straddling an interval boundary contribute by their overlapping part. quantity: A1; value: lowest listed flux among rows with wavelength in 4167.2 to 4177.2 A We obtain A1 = 7.382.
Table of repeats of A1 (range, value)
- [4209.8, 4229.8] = 7.347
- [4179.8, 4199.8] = 7.55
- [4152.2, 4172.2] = 7.223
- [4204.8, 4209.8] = 6.956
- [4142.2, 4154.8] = 7.053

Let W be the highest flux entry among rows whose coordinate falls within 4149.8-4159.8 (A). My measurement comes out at 7.992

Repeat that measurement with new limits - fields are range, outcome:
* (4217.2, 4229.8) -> 8.494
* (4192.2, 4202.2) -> 8.645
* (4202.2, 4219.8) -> 8.397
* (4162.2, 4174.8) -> 8.003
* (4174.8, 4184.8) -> 7.965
